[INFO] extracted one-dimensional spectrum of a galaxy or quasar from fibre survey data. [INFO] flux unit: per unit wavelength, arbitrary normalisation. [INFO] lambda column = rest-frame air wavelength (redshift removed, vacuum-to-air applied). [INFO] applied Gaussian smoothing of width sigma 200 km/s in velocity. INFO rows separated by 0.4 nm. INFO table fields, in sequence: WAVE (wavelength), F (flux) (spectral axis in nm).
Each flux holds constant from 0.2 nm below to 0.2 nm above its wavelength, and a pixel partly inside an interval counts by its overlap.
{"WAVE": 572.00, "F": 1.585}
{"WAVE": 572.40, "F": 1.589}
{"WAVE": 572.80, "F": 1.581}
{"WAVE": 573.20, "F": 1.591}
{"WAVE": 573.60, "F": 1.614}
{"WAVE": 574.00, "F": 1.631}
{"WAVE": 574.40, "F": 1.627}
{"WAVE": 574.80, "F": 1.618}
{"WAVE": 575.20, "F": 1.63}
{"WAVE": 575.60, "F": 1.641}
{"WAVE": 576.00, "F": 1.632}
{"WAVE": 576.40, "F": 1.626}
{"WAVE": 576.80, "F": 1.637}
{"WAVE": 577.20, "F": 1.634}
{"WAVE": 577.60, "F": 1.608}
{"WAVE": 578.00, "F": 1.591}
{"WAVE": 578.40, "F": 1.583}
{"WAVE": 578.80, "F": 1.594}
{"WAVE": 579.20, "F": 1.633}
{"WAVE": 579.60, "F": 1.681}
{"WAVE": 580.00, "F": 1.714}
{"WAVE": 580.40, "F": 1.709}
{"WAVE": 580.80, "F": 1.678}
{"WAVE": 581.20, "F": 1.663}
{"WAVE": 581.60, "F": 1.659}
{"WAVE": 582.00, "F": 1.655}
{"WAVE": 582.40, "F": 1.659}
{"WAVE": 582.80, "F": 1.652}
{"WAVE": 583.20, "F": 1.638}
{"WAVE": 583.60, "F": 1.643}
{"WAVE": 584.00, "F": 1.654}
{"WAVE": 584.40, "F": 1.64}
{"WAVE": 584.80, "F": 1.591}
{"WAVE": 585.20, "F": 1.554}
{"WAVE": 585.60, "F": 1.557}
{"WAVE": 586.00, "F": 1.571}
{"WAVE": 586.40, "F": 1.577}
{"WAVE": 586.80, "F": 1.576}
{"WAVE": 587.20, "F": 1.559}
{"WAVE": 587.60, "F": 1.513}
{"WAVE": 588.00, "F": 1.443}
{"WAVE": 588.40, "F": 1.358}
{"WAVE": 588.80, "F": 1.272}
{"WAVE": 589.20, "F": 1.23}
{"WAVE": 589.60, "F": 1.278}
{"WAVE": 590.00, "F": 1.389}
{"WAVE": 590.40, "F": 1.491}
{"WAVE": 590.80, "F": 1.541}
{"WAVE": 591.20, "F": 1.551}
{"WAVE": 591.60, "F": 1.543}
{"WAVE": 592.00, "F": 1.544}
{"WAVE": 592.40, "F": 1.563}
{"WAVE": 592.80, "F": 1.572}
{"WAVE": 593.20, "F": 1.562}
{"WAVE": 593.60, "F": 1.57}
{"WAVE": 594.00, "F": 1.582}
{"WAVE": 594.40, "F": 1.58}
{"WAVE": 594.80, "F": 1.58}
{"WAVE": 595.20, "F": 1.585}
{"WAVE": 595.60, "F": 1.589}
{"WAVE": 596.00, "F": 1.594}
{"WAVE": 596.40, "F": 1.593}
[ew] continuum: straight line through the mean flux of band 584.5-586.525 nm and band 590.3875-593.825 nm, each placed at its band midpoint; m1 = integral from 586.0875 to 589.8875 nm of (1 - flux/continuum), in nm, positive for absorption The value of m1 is 0.34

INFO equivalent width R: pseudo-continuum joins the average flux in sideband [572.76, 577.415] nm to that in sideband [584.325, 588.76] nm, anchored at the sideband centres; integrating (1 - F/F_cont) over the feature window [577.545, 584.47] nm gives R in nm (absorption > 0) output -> -0.33 nm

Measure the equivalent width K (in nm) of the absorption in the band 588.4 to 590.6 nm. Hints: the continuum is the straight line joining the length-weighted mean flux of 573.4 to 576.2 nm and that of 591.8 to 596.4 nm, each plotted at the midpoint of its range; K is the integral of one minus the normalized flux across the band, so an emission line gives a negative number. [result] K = 0.35 nm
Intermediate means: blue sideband 1.63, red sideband 1.58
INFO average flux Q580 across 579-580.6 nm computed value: 1.68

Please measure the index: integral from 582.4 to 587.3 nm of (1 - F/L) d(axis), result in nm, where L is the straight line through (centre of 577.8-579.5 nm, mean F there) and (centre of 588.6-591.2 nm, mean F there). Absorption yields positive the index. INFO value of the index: -0.41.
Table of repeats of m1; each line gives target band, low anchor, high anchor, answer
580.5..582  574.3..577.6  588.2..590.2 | -0.17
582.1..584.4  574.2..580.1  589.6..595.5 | -0.08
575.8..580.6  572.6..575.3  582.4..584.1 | -0.02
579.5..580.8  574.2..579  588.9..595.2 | -0.09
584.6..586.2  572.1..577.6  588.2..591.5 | -0.12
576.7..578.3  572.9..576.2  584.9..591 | -0.03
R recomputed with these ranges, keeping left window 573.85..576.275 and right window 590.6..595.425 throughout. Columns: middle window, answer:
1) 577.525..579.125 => 0.02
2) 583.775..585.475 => -0.01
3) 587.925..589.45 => 0.26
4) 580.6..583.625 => -0.10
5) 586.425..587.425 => 0.01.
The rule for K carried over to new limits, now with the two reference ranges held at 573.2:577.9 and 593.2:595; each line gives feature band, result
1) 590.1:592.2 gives 0.08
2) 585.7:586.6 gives 0.01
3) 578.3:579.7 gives 0.00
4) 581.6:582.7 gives -0.03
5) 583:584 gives -0.02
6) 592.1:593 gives 0.01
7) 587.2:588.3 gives 0.08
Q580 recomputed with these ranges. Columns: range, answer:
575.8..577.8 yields 1.63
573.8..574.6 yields 1.63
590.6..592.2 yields 1.54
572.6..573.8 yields 1.6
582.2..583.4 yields 1.65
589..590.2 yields 1.3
